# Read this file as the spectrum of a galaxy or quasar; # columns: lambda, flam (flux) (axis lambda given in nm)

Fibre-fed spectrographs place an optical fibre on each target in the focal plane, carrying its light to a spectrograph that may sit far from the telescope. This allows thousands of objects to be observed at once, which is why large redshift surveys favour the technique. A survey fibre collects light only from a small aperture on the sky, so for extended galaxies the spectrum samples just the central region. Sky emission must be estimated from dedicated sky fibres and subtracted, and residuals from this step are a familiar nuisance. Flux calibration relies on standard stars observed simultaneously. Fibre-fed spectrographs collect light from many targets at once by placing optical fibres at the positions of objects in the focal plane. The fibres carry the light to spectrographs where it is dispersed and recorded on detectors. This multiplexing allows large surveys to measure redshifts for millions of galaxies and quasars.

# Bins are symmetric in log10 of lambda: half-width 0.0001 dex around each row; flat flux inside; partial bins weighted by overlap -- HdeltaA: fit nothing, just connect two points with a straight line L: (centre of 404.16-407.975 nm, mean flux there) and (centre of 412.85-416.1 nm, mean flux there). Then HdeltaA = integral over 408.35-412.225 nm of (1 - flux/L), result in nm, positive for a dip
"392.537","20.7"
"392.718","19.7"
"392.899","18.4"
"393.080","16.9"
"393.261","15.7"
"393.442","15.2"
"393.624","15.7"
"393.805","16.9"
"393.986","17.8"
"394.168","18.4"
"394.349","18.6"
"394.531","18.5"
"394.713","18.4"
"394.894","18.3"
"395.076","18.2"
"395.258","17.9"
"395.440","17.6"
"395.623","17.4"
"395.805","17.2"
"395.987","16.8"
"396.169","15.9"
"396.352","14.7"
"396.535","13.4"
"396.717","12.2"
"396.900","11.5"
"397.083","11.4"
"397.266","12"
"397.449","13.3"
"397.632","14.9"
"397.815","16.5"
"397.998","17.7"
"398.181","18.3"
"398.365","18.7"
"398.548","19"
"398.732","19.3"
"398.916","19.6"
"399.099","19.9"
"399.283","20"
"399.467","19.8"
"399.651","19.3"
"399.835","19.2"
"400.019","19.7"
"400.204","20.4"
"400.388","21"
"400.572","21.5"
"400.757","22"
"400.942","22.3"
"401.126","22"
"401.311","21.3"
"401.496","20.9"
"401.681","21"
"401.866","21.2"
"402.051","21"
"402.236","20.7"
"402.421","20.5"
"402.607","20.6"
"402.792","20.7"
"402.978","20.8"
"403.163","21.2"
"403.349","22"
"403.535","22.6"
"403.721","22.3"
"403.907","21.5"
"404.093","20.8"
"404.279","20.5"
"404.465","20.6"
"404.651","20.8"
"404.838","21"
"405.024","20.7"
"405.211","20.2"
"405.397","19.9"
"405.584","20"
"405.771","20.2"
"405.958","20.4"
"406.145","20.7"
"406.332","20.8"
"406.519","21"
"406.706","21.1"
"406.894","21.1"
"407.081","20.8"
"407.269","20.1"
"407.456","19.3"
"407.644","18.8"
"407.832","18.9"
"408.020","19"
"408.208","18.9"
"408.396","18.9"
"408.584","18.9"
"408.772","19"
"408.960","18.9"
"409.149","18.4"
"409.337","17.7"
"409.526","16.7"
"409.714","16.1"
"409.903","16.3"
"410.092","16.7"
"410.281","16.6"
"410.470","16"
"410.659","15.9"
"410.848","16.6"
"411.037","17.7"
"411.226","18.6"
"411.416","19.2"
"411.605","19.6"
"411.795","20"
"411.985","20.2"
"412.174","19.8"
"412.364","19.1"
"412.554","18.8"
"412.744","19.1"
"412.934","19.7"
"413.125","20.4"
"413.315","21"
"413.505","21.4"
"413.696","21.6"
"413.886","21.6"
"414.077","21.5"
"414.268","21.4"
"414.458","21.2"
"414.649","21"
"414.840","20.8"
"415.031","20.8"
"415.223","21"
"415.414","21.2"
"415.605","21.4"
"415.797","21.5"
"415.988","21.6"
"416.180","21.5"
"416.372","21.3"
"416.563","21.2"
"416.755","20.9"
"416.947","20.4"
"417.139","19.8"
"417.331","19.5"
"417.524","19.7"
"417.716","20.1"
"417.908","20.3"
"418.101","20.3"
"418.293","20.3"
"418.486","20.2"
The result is 0.52 nm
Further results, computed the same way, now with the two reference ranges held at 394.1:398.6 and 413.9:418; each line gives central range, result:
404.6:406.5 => -0.21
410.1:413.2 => 0.21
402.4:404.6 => -0.40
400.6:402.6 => -0.43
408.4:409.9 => 0.11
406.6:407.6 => -0.09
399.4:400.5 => -0.18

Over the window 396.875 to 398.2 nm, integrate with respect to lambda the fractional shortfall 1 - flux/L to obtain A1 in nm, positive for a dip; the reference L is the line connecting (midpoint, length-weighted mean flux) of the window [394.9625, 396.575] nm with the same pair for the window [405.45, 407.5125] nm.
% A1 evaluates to 0.23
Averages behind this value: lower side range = 16.7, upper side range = 20.5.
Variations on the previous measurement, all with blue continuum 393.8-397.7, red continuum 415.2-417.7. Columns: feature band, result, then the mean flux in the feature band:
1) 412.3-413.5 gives 0.010 nm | 19.8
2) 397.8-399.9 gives -0.296 nm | 19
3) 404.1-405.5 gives -0.191 nm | 20.5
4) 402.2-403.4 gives -0.225 nm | 20.9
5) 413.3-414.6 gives -0.075 nm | 21.4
